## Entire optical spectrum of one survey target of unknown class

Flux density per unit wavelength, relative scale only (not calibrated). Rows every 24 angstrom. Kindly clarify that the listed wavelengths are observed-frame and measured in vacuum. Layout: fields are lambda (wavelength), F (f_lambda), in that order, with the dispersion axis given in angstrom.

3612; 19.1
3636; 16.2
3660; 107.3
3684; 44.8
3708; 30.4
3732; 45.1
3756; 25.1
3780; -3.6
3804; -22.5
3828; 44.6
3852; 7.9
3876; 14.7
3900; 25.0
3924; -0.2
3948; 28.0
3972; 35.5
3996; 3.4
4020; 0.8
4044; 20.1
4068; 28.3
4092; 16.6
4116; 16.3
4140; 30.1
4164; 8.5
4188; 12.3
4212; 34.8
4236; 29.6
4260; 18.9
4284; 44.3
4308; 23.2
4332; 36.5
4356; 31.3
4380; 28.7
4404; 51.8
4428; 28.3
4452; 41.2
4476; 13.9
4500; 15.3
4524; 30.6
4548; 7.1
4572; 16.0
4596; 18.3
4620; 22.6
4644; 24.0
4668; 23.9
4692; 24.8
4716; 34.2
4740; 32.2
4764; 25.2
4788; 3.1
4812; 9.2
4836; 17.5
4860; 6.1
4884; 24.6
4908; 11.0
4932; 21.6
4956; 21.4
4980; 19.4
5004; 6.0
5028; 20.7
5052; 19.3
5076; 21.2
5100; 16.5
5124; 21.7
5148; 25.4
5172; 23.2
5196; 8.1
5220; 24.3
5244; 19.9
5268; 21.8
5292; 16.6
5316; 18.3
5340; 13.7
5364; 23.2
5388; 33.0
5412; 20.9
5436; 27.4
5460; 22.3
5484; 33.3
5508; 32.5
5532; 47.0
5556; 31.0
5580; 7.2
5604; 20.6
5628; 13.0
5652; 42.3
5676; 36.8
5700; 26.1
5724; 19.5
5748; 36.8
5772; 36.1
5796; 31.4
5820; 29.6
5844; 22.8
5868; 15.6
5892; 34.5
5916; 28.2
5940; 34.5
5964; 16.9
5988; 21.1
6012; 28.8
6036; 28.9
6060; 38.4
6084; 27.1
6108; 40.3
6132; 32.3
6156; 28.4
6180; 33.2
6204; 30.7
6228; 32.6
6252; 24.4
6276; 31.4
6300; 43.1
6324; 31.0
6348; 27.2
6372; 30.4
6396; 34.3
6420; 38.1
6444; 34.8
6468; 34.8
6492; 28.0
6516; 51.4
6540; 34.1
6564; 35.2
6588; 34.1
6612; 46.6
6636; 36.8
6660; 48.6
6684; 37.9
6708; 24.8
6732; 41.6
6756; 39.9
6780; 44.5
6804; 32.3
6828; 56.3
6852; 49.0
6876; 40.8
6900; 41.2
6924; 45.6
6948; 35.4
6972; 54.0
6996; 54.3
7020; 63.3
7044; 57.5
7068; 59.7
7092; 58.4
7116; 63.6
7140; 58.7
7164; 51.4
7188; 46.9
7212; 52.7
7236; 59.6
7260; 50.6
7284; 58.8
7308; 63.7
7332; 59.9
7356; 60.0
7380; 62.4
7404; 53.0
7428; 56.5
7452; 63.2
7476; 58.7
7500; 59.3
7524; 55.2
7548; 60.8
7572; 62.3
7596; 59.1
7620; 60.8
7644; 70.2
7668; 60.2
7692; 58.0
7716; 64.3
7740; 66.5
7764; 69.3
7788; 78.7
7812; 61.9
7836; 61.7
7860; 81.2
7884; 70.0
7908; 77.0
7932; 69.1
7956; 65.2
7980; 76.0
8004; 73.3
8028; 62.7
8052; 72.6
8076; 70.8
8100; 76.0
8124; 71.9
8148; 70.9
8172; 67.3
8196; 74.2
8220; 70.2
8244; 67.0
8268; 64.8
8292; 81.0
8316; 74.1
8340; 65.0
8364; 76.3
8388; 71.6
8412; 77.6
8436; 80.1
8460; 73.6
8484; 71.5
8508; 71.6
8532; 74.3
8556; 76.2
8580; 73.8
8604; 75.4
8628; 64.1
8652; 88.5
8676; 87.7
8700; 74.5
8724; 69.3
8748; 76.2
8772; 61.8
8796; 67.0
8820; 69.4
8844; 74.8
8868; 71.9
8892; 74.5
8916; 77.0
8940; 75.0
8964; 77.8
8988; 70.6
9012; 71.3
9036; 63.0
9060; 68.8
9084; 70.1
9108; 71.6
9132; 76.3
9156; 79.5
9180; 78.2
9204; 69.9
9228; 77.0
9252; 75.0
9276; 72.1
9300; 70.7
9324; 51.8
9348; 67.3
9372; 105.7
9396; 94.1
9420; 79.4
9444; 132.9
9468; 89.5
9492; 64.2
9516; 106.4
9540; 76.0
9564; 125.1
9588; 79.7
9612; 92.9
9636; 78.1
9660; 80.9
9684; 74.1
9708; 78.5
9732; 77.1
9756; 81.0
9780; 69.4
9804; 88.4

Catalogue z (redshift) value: 0.749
